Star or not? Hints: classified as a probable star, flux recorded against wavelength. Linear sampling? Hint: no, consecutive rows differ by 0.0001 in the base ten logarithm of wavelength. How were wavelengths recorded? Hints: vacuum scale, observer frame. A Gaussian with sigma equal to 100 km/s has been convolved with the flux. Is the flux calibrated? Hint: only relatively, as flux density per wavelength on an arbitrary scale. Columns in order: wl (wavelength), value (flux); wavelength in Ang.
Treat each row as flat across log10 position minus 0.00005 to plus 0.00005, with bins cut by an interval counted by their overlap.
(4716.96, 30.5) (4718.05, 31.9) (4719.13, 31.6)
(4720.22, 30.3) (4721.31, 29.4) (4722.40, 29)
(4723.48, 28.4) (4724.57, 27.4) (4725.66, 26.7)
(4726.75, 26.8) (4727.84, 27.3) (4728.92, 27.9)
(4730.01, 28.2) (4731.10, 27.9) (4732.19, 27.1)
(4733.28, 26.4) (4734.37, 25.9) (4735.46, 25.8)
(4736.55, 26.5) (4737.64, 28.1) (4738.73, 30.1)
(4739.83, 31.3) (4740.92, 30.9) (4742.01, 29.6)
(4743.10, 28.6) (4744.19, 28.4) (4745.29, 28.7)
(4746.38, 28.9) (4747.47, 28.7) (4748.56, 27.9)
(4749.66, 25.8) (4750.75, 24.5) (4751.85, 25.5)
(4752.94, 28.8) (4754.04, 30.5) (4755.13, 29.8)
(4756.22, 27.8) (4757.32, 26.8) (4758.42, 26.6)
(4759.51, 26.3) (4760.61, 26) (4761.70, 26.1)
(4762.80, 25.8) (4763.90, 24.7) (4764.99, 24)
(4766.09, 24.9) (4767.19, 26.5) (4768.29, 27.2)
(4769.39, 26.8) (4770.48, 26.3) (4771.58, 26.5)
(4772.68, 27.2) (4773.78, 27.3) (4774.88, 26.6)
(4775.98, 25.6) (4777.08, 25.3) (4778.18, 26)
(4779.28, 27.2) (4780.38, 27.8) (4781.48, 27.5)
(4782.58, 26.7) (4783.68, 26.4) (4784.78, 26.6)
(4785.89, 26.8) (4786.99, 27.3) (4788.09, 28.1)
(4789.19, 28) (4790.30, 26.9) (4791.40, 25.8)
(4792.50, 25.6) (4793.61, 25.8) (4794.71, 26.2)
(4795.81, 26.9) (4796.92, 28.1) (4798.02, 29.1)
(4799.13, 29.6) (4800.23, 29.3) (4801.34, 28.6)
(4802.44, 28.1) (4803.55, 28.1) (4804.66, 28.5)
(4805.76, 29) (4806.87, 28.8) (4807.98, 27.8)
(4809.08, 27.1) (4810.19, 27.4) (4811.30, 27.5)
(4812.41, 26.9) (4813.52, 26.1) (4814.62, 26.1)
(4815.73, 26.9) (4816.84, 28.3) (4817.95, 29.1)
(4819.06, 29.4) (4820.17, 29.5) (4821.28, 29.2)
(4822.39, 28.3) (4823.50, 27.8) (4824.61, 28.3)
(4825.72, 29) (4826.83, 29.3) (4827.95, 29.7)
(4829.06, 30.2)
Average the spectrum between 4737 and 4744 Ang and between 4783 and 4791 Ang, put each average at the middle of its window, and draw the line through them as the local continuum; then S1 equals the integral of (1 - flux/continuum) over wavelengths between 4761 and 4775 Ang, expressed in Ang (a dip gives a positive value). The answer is 1.0 Ang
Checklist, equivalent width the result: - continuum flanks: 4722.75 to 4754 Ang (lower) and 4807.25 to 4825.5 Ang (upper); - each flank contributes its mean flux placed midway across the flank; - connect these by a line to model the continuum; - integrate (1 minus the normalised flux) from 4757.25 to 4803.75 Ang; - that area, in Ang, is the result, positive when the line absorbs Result 1.8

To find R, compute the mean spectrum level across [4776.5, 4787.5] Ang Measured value 26.8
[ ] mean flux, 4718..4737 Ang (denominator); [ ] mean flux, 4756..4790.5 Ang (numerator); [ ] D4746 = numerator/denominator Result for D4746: 0.95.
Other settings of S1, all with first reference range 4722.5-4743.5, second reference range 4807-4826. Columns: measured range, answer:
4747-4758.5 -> 0.2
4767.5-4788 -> 0.9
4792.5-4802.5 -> 0.0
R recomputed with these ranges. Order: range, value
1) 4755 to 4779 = 26.3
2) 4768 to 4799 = 26.9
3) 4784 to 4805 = 27.5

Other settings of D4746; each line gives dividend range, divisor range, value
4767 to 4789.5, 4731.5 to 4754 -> 0.96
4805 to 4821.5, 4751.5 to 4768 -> 1.05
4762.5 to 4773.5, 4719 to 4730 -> 0.92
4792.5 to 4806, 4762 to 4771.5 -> 1.08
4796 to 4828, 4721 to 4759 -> 1.01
